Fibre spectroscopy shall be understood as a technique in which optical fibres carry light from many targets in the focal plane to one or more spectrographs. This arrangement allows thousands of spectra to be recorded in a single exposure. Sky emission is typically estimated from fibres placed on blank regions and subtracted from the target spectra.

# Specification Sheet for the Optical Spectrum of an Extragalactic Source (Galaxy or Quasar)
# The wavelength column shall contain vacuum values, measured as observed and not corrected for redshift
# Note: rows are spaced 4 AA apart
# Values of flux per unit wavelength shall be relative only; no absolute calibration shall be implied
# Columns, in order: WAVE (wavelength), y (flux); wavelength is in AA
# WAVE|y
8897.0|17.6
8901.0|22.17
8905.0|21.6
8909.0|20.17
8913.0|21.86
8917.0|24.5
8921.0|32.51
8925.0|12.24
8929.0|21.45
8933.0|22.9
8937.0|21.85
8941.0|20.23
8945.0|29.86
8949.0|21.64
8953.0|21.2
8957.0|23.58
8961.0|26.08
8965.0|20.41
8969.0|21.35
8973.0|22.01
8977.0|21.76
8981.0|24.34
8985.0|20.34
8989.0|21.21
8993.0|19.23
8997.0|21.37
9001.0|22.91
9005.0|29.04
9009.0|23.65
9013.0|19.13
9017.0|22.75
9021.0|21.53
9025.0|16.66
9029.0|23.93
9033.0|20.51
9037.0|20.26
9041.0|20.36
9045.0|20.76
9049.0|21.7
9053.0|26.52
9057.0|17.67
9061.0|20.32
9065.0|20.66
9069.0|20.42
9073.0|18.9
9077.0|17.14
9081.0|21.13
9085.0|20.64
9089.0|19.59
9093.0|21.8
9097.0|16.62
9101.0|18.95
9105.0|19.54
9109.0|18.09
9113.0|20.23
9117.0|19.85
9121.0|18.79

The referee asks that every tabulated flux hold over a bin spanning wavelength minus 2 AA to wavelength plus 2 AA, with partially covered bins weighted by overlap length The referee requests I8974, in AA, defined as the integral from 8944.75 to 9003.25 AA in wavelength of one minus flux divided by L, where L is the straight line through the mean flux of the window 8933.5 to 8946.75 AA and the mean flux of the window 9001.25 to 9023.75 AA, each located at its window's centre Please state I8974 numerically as 2.7 AA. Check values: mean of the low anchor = 23.7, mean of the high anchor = 23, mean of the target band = 22.3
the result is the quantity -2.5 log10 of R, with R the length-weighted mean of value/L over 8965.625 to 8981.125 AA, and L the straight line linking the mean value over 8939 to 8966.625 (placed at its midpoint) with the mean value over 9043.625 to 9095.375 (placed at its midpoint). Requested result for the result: 0.04 mag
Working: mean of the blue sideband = 23.3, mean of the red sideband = 20.5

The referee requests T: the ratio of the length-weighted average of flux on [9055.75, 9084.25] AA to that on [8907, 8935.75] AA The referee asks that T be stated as 0.9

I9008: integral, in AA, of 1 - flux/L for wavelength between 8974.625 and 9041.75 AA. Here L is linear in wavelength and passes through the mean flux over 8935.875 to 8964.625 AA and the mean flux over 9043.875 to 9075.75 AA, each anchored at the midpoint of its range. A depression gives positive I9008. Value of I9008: 0.8 AA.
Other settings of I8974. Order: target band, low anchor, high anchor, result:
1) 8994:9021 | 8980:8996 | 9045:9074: -2.3 AA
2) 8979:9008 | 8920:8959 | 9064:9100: -1.7 AA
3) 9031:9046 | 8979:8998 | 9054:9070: 0.0 AA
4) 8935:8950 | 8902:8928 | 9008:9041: -1.2 AA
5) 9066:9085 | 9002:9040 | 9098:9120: 0.6 AA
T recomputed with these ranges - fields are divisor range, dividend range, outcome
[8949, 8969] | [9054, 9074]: 0.89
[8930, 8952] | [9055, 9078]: 0.83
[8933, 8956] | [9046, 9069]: 0.93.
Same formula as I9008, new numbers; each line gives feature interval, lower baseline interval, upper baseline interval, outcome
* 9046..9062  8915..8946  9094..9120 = -1.1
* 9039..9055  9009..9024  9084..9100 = -1.4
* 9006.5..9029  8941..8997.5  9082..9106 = 0.1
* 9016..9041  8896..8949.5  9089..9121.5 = -0.3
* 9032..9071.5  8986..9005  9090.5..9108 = -0.9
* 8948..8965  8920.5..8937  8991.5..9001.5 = -1.4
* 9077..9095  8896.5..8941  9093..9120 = -0.9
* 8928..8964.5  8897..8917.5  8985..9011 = -1.9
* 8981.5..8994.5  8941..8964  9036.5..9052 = 1.2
